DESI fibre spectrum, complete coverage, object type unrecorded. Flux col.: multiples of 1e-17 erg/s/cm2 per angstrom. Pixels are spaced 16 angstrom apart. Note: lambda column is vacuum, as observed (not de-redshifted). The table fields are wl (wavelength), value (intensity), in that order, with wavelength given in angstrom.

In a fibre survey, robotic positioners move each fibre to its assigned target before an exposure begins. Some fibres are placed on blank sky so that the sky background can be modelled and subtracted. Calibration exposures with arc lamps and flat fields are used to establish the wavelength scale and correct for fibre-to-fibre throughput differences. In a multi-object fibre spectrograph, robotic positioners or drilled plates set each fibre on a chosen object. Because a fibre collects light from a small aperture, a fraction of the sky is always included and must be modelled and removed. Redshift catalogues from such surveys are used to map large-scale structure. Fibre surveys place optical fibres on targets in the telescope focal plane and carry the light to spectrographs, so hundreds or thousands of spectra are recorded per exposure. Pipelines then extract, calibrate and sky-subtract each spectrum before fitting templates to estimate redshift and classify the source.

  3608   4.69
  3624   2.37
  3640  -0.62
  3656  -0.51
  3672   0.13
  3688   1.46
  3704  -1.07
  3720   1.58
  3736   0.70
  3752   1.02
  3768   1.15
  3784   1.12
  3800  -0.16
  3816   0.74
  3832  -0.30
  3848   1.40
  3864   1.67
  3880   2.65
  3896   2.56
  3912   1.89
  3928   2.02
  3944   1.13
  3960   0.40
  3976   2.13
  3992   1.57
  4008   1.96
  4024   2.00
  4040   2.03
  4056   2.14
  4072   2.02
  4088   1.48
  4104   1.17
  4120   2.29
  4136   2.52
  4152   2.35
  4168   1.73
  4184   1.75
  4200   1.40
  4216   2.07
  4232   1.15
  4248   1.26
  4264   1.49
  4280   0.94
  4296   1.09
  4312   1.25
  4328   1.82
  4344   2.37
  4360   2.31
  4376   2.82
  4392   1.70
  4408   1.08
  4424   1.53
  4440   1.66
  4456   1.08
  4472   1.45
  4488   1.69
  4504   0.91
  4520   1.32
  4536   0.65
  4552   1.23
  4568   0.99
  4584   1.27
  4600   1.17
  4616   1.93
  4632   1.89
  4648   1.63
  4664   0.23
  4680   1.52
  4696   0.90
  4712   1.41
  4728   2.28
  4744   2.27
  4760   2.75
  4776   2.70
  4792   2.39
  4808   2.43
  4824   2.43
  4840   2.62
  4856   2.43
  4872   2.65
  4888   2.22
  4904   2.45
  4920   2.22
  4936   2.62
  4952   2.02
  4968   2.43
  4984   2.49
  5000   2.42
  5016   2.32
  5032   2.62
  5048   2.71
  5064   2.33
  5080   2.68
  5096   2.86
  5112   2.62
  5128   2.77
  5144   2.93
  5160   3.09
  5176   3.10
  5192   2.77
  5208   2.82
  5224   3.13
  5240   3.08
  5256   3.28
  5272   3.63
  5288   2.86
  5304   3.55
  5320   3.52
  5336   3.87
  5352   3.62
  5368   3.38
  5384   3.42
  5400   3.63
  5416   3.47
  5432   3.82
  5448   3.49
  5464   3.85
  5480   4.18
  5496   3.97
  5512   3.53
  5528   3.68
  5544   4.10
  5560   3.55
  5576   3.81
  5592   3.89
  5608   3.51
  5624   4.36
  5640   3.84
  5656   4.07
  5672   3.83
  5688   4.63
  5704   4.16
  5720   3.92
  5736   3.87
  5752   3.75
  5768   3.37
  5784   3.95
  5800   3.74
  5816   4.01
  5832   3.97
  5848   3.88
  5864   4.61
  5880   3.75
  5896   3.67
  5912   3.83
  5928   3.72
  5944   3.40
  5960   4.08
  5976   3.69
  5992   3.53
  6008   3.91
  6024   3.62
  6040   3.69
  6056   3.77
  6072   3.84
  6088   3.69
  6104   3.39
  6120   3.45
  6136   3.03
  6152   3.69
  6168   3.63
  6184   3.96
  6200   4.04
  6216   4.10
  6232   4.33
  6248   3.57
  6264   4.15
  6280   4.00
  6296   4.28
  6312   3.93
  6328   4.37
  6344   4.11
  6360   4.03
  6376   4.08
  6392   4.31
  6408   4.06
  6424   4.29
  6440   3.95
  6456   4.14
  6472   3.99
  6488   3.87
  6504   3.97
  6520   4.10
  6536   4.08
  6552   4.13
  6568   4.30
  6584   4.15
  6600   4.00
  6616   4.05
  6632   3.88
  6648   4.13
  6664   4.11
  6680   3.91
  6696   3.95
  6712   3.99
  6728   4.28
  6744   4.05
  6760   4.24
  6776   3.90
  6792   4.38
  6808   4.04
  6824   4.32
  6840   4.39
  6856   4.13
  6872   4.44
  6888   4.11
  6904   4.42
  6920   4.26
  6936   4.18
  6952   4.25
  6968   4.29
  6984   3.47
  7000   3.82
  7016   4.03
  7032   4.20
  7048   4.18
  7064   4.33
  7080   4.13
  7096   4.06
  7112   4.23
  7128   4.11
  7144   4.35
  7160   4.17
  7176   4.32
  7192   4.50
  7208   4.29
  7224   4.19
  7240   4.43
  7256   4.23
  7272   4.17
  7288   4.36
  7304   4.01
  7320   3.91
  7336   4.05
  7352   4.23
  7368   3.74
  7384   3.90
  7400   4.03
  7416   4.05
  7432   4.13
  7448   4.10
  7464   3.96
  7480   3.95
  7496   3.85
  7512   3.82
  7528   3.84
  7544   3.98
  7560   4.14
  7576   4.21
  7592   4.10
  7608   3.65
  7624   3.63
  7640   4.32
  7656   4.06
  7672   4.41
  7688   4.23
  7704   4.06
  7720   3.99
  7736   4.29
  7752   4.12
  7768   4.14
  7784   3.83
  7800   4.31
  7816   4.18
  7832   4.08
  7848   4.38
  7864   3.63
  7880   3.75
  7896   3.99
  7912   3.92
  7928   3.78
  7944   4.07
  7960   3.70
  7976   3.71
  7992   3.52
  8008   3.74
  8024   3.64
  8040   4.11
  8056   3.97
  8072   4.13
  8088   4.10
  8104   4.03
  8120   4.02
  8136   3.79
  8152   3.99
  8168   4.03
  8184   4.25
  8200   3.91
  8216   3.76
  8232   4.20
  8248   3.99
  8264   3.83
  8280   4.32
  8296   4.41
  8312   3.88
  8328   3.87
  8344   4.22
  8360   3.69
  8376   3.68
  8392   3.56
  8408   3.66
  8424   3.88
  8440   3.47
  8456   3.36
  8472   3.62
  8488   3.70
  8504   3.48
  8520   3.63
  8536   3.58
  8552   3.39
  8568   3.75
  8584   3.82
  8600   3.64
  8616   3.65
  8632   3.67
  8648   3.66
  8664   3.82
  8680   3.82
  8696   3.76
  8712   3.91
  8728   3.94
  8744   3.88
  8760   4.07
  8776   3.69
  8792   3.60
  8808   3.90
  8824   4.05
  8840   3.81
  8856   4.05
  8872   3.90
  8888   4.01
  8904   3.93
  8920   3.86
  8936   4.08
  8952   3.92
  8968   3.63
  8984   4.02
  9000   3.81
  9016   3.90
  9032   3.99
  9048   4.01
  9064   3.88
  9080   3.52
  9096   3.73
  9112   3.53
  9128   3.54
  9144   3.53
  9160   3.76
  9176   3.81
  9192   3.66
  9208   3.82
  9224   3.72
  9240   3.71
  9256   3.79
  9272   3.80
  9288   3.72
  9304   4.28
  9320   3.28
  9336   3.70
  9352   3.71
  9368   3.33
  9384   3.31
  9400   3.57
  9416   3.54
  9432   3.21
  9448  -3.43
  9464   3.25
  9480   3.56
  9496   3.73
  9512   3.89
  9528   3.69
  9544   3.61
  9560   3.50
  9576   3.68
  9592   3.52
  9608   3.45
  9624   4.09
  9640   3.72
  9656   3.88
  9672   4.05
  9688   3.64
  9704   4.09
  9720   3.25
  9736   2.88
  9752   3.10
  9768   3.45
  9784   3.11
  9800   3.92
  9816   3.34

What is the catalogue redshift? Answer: 0.185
